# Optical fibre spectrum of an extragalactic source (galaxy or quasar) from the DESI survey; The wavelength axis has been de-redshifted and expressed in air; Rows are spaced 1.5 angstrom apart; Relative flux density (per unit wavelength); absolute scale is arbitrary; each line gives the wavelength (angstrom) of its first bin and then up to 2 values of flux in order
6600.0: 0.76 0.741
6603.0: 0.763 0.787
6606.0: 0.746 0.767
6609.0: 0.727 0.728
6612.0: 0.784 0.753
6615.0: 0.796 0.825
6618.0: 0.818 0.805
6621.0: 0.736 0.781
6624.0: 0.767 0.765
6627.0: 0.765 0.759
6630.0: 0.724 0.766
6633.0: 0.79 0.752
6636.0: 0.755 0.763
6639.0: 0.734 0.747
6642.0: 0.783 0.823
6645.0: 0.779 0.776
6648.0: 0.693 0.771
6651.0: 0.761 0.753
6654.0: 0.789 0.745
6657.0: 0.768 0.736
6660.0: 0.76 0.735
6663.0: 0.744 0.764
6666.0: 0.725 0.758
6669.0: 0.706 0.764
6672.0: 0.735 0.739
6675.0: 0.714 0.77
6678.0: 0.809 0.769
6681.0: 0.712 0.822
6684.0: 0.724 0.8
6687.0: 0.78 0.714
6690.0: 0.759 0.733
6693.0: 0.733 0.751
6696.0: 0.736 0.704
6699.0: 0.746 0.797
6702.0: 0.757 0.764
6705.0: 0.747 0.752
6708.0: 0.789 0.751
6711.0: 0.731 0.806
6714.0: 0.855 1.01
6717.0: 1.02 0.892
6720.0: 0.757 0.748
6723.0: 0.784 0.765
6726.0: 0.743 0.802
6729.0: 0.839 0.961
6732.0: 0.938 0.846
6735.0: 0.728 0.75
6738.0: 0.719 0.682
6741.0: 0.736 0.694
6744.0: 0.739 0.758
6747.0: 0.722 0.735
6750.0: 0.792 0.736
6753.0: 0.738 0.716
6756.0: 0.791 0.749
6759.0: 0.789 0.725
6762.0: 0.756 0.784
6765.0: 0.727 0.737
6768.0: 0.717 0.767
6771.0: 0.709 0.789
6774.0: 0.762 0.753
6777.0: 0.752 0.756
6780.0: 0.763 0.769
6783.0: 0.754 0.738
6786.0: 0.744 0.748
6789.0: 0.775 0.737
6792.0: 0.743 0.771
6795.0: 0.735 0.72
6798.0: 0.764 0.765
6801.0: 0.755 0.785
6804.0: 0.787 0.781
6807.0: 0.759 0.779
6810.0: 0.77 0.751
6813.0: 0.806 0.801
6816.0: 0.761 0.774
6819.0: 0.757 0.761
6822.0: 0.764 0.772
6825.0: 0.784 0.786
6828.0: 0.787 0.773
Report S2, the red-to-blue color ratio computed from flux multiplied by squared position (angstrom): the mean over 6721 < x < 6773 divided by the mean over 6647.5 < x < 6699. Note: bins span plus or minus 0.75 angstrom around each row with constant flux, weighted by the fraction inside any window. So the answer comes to 1.0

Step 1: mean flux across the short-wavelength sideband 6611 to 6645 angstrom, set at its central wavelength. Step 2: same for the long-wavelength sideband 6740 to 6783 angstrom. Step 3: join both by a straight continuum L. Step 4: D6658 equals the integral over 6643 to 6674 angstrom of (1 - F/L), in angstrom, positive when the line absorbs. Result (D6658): 0.6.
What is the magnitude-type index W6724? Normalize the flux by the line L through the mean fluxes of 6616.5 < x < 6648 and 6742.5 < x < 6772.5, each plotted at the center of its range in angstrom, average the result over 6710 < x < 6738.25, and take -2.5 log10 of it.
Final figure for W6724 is -0.10 mag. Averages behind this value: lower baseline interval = 0.769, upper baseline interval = 0.746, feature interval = 0.827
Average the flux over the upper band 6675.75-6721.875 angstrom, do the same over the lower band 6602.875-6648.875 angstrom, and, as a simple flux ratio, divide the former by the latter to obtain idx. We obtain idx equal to 1.02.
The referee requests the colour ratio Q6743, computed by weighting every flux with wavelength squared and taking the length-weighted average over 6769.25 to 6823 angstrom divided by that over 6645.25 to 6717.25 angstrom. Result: 1.03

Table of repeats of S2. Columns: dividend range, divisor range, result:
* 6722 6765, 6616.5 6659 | 1.03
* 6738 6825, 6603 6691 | 1.03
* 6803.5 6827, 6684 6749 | 1.02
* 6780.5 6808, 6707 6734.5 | 0.93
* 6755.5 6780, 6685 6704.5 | 1.03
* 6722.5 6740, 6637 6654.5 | 1.07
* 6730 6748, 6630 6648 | 1.04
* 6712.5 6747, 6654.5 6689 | 1.09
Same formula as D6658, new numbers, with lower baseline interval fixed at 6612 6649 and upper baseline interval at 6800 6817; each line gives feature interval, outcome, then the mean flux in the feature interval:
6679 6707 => 0.7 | 0.752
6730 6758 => 0.4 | 0.763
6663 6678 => 0.5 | 0.745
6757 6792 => 1.0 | 0.752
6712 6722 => -1.3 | 0.874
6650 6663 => 0.2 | 0.755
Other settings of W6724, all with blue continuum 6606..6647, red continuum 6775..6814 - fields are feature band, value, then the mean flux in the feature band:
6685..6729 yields -0.03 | 0.785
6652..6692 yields 0.02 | 0.753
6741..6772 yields 0.03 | 0.744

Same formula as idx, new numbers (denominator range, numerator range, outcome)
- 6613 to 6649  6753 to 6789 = 0.98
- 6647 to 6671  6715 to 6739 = 1.11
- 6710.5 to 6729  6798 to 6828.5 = 0.93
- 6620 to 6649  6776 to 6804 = 0.99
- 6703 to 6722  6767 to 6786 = 0.92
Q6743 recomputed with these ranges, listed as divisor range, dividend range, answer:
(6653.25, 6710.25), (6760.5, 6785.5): 1.03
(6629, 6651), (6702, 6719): 1.11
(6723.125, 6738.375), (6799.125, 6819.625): 0.98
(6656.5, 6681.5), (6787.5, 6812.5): 1.06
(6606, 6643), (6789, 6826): 1.06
